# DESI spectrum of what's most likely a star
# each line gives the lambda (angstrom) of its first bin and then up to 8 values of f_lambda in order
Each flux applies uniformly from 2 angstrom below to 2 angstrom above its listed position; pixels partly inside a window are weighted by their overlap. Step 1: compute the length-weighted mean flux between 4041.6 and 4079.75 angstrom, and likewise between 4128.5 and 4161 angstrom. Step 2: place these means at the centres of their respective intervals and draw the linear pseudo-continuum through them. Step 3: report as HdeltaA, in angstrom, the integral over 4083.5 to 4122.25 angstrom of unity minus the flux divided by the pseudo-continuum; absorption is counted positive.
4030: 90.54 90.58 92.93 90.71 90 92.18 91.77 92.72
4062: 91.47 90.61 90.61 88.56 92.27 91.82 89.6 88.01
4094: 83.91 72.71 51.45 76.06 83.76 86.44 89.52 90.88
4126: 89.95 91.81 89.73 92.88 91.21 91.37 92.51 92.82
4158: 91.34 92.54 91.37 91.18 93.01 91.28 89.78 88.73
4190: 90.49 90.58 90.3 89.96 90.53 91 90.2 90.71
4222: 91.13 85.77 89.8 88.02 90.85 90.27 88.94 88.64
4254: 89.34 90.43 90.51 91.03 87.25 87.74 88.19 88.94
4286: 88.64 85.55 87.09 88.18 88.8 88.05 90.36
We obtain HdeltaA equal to 4.44 angstrom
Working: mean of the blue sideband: 91.1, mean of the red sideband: 91.7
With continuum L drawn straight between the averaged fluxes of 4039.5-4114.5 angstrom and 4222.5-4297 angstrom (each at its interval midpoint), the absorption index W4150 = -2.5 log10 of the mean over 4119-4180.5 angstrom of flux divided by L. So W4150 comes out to -0.05 mag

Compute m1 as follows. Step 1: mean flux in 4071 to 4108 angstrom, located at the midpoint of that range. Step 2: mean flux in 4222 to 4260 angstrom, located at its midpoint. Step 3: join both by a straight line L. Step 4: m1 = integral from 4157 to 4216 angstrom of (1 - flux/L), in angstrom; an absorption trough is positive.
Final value -2.9 angstrom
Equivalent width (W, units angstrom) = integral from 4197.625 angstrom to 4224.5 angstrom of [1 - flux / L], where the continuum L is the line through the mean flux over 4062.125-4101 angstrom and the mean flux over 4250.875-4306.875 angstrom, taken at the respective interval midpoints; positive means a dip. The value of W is -0.8 angstrom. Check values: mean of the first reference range 86.8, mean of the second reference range 88.6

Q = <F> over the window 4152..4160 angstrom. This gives 92.1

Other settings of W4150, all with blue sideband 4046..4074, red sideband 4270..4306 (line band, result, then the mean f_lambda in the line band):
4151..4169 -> -0.03 mag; 92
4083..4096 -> 0.04 mag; 87.5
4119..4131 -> 0.00 mag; 90.7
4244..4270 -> -0.02 mag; 89.6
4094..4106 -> 0.31 mag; 68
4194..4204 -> -0.01 mag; 90.2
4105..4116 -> 0.10 mag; 82.6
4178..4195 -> -0.01 mag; 90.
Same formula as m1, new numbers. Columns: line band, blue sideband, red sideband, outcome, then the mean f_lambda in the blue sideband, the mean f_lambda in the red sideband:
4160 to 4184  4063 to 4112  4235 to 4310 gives -1.6 angstrom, 83.4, 88.8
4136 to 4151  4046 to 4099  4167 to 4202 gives -0.3 angstrom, 89.3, 90.6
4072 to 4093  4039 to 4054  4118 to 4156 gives 0.3 angstrom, 91.2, 91.4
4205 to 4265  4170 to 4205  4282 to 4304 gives -0.3 angstrom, 90.6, 87.8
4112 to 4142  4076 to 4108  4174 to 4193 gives -2.1 angstrom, 80.7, 90.4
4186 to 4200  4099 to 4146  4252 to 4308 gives -0.6 angstrom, 84.9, 88.6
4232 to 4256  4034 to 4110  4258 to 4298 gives -0.3 angstrom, 86.6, 88.4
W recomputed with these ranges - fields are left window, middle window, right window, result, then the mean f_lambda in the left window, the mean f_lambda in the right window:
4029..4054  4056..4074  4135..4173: 0.1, 91.2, 91.9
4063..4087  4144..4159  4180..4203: -0.3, 90.7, 90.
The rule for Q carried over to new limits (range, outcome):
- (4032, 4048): 91.1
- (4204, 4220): 90.6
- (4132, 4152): 91.5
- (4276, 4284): 88.6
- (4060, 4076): 90.3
